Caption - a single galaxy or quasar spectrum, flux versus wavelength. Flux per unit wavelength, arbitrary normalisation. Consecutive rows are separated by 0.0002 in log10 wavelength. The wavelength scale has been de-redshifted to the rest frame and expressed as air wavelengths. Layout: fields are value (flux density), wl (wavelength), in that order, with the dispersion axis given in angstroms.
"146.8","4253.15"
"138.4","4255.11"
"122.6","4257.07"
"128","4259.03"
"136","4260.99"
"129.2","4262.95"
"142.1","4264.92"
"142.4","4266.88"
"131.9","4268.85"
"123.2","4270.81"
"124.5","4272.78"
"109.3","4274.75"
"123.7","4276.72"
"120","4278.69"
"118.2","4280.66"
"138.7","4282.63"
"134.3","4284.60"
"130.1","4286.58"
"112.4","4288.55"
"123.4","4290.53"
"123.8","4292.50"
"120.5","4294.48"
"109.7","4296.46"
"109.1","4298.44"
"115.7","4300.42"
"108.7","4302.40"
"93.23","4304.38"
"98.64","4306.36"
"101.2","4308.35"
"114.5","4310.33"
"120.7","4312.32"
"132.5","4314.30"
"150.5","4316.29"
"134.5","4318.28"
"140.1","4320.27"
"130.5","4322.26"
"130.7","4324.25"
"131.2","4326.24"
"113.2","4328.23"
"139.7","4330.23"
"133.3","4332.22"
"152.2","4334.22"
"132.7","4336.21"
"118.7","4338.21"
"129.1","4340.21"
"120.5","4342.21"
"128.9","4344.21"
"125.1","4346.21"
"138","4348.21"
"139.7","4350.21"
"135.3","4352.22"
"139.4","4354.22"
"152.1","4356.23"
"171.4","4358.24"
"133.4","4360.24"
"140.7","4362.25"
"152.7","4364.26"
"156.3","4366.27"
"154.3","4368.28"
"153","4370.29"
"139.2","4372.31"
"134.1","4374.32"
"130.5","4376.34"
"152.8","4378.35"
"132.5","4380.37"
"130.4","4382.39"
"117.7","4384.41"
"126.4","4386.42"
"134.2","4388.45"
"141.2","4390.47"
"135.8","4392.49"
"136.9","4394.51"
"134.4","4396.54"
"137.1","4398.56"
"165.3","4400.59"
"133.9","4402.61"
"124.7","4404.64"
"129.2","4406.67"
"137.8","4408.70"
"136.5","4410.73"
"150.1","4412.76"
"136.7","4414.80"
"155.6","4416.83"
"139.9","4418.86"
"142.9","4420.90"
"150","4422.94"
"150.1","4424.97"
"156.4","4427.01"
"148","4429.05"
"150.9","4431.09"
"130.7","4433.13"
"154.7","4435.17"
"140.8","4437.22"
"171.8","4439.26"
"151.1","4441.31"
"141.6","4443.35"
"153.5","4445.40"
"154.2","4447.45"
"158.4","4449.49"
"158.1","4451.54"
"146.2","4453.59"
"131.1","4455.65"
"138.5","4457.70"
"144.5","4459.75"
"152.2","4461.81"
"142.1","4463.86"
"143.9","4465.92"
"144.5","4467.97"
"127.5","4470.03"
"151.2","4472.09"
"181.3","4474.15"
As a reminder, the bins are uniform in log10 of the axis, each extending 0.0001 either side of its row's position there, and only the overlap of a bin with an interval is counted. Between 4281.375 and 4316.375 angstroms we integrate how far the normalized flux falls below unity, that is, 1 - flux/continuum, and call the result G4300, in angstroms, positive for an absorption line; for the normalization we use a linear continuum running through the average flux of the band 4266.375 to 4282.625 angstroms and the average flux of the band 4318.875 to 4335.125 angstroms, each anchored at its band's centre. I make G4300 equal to 2.9 angstroms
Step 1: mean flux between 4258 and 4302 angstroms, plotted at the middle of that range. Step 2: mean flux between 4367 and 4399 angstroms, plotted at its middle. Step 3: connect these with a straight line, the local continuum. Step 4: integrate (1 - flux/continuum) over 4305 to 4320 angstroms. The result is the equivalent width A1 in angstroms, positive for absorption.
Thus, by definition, 0.8 angstroms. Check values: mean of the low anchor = 125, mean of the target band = 122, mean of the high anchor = 137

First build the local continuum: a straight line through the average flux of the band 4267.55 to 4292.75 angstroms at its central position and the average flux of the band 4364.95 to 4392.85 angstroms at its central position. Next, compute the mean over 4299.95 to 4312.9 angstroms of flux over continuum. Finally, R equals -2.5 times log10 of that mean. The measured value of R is 0.20 mag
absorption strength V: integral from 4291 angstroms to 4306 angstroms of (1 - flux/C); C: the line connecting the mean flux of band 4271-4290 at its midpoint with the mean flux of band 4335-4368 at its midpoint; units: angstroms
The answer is 1.9 angstroms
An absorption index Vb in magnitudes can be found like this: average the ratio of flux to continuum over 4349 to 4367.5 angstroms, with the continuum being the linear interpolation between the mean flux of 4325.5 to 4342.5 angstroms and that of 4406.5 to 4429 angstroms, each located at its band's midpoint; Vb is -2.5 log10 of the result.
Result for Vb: -0.09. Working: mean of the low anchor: 130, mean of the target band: 147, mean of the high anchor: 145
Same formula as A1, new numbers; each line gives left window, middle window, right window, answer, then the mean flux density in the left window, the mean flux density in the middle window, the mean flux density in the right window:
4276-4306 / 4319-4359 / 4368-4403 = -2.0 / 118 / 135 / 138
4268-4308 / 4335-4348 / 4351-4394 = 0.5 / 118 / 127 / 141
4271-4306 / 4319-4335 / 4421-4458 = -0.9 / 118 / 134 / 149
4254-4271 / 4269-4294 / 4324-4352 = 1.7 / 133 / 124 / 131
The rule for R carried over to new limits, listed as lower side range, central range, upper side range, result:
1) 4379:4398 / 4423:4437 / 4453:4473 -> -0.08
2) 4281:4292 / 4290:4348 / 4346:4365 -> 0.09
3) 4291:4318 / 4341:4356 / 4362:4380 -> 0.02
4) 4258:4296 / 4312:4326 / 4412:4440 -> -0.02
